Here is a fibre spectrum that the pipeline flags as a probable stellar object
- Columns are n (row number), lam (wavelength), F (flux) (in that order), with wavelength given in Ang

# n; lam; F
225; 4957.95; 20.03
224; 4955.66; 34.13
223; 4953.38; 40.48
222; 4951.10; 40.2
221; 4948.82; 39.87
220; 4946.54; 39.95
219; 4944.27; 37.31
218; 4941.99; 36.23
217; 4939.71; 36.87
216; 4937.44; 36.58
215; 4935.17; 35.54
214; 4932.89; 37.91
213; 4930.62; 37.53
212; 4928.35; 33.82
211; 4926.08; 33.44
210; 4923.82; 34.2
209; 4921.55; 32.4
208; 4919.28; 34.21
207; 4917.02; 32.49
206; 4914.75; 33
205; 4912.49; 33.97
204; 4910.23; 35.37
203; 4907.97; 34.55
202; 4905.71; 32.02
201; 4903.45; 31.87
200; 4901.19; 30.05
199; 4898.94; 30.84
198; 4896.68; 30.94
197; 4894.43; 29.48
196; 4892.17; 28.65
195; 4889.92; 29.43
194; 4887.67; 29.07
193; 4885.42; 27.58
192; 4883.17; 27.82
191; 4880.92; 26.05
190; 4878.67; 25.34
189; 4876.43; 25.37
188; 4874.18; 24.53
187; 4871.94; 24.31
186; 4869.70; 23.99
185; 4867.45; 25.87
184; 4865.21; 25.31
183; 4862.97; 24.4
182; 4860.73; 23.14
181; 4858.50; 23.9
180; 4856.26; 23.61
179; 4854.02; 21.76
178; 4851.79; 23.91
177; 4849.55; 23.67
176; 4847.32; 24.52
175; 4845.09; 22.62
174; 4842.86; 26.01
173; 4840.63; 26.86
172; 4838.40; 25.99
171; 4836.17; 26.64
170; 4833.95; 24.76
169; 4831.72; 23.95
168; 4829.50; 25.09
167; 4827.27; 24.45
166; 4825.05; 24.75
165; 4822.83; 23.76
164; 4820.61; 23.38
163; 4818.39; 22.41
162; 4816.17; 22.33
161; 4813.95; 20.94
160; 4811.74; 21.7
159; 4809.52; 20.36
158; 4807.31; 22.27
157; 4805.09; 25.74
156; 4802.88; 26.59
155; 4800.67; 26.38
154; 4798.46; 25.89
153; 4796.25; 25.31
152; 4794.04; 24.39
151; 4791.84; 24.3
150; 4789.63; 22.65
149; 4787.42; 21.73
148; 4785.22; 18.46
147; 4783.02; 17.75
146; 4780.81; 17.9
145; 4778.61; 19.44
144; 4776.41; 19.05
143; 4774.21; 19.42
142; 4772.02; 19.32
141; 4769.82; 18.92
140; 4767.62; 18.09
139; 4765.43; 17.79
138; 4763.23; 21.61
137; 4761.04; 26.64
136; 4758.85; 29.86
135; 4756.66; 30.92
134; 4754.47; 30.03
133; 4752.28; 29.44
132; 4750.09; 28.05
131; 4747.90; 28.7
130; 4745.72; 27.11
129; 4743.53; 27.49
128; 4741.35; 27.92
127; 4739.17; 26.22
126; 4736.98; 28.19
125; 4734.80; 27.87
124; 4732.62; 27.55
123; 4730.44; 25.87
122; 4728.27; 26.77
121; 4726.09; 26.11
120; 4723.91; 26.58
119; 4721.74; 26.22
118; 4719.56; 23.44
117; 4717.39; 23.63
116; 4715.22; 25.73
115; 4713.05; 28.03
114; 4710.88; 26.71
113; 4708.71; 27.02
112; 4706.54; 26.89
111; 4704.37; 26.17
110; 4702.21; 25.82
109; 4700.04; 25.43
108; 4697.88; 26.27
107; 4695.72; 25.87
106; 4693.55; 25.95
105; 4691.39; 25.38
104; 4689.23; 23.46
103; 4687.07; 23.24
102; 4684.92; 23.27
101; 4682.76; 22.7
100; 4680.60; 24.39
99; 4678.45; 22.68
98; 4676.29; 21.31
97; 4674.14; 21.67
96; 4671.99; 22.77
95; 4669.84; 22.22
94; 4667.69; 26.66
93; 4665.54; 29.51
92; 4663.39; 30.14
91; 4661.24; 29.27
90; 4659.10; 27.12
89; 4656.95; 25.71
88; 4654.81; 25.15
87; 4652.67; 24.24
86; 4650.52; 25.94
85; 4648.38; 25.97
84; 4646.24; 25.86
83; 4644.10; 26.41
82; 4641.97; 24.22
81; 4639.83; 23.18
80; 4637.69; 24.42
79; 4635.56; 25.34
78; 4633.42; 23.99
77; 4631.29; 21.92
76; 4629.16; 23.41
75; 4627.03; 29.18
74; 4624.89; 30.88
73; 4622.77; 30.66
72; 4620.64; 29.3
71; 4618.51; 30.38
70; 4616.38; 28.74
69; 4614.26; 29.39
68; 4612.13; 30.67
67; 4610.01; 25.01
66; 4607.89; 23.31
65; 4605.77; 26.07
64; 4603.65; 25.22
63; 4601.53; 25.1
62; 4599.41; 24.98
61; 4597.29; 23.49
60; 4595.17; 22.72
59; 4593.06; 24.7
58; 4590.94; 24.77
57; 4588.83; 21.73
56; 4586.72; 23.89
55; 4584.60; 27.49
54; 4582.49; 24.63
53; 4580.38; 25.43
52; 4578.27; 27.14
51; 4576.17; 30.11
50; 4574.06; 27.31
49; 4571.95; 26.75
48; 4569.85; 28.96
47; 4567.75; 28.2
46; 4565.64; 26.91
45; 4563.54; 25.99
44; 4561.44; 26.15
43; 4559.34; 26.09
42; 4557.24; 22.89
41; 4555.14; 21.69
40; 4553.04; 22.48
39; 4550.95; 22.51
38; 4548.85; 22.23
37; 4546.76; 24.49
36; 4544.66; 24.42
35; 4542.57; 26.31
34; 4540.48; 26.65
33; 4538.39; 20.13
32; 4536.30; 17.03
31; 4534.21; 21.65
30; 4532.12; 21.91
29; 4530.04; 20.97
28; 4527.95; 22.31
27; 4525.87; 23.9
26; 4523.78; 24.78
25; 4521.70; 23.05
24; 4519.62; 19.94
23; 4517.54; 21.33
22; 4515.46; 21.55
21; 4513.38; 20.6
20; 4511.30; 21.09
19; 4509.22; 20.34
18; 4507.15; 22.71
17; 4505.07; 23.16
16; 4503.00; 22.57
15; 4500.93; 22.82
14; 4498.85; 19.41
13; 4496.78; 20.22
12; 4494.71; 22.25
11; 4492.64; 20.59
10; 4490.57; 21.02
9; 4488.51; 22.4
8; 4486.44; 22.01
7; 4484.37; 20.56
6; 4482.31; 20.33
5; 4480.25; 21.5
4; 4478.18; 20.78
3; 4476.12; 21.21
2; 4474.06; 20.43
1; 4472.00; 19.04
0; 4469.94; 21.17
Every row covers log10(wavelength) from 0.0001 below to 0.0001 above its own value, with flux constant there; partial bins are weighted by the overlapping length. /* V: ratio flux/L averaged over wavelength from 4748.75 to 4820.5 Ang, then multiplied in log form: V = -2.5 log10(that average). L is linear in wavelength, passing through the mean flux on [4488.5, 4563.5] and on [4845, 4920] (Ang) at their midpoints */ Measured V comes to 0.15 mag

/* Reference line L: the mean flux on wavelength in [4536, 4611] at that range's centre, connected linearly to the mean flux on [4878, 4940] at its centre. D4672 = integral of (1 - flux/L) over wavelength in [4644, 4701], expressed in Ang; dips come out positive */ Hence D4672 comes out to 4.0 Ang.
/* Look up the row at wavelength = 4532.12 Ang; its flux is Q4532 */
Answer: 21.91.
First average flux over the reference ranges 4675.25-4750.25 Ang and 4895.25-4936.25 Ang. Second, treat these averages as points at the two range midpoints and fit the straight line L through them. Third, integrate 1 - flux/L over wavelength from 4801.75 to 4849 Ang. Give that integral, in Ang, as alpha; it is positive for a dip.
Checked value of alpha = 9.5 Ang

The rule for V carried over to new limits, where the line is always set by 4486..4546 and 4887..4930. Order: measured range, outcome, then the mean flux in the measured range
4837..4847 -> 0.20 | 25.3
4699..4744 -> 0.04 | 26.4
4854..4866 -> 0.28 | 23.8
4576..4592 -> -0.07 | 25.4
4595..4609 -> -0.01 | 24.5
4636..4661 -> 0.00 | 25.4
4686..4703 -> 0.06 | 25.2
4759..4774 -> 0.33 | 20.9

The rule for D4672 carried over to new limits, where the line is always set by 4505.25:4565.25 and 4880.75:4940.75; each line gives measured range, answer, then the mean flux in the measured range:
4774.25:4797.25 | 6.5 Ang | 21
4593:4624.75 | -2.8 Ang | 26.8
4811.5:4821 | 2.5 Ang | 22.1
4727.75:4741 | 0.4 Ang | 27.1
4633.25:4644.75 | 0.4 Ang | 24.6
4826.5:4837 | 1.9 Ang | 25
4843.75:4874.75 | 7.2 Ang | 24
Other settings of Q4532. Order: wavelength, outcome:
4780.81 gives 17.9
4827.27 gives 24.45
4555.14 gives 21.69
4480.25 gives 21.5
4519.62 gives 19.94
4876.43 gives 25.37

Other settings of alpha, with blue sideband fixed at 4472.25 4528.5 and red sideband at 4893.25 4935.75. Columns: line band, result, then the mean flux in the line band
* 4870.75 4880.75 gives 2.24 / 25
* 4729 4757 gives 0.43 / 28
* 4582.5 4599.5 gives -0.06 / 24.2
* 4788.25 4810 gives 4.03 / 24.5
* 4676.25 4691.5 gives 1.97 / 23.3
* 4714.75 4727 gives 1.13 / 25.3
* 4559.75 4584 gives -3.56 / 27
